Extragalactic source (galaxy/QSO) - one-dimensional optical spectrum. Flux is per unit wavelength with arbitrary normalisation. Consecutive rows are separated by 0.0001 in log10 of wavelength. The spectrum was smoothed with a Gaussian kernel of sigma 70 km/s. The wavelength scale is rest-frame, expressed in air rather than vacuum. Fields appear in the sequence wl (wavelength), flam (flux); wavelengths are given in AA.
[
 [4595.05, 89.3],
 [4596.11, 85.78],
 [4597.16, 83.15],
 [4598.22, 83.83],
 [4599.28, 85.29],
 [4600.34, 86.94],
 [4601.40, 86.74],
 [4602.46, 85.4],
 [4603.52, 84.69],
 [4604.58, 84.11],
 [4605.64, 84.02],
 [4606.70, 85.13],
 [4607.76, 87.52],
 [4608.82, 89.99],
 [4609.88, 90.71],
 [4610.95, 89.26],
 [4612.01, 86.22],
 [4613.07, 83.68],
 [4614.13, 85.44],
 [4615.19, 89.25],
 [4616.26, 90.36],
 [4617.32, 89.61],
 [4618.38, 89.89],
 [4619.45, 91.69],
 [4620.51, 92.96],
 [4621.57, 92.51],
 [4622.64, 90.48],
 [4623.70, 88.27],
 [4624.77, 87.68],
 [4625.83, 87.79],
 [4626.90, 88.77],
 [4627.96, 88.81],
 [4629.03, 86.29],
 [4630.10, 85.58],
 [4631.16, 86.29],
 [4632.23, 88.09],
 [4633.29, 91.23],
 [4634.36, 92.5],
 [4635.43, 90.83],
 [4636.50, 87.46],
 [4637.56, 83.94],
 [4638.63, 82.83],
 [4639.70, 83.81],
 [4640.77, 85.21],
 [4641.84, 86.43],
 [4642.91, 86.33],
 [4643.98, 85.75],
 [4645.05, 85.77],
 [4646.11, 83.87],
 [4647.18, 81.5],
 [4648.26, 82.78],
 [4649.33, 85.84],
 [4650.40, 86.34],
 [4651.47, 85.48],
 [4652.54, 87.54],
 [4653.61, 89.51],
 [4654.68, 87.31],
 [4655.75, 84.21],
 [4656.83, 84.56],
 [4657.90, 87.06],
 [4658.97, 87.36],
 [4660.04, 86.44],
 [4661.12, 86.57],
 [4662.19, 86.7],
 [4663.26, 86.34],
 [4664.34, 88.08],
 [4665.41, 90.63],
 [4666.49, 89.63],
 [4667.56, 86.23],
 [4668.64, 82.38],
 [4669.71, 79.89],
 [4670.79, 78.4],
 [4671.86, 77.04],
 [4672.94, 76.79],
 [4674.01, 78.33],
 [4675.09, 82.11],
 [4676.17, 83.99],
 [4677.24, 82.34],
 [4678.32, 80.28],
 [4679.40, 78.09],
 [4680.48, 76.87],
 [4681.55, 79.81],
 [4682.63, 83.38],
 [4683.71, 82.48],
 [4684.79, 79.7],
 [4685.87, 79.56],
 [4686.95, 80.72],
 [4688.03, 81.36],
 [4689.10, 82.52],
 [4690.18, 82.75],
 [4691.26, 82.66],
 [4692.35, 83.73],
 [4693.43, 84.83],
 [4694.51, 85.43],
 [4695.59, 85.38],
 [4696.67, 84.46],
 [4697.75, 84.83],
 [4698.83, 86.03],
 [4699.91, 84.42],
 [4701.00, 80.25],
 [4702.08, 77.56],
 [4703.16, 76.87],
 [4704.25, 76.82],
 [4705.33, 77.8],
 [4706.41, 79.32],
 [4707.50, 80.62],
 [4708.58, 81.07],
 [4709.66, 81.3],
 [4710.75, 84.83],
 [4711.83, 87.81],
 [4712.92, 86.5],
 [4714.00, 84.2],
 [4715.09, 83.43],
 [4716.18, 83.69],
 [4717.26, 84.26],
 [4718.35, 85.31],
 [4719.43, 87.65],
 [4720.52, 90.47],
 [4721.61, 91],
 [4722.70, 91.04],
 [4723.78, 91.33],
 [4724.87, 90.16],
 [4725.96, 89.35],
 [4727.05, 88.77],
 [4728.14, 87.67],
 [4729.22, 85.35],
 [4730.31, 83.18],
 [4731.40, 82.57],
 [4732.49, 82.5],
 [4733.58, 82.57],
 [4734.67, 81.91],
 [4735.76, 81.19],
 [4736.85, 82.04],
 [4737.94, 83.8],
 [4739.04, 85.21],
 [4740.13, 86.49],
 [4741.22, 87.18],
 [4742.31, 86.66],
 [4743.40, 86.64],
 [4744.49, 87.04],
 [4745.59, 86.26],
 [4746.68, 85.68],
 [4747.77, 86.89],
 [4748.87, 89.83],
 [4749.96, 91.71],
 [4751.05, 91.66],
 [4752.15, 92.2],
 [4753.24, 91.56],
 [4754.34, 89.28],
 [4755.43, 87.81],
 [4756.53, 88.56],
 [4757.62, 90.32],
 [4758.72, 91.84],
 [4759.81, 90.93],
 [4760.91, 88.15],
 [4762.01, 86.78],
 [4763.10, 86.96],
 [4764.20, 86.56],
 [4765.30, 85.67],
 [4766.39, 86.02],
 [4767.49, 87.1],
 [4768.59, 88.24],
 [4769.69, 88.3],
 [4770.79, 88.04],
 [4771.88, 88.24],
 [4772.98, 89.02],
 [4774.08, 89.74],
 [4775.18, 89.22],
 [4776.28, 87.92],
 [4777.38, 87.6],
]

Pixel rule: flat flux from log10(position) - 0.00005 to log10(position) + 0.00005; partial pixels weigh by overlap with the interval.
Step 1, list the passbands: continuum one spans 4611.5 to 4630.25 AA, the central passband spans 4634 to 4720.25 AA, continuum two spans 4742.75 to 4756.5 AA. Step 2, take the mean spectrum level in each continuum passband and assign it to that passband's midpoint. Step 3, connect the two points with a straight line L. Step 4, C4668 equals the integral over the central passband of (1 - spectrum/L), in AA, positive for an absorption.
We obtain 4.9 AA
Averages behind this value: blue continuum 88.7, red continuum 88.8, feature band 83.7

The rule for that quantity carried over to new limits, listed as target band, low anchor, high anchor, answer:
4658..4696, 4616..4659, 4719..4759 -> 2.0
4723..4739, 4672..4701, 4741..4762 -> 0.3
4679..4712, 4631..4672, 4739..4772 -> 2.0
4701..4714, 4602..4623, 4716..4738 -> 0.8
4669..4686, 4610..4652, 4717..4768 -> 1.4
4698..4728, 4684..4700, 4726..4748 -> -0.2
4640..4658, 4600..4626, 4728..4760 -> 0.4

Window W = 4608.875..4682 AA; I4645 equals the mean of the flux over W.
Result 85.9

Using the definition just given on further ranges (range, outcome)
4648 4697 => 83.6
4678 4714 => 81.9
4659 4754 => 84.3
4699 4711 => 80.1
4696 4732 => 84.6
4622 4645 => 87.3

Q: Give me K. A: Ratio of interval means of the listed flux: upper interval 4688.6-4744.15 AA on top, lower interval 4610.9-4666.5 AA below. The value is 1.0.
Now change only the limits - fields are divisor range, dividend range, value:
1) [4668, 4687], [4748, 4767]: 1.11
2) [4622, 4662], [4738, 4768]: 1.02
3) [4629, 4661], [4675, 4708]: 0.94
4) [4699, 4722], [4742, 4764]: 1.07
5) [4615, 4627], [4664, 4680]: 0.91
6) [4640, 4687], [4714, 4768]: 1.04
